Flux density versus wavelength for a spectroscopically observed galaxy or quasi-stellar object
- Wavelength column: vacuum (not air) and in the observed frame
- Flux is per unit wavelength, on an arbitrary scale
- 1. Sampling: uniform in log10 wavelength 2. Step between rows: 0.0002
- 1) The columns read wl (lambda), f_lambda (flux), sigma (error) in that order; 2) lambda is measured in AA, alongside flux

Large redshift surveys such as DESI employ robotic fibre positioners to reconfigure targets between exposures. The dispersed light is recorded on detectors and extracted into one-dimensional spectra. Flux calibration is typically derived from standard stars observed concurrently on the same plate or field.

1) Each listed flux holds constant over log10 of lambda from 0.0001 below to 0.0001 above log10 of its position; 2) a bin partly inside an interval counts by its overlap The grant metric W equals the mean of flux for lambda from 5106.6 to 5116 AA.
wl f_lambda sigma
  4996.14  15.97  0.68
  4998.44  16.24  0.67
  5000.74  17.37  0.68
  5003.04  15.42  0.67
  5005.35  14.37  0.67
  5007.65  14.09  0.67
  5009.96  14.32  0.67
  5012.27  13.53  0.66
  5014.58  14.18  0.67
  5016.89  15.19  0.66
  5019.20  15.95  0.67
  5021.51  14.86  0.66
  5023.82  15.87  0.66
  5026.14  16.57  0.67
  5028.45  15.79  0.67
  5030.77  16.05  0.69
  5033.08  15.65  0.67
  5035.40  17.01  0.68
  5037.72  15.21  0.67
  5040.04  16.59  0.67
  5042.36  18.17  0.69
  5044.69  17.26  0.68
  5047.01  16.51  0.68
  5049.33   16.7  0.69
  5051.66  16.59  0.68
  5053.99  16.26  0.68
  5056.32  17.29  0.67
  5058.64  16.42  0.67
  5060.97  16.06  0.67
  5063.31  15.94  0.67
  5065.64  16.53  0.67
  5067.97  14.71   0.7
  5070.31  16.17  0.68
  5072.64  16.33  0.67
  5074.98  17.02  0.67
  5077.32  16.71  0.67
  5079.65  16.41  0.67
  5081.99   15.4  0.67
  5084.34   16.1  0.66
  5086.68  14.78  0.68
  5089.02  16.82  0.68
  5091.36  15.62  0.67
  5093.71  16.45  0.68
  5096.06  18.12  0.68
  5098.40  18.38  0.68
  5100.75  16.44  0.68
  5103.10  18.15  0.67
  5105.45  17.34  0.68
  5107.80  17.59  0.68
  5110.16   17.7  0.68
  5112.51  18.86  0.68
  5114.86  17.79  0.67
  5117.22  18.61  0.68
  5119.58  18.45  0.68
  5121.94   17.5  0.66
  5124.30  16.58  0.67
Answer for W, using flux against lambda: 18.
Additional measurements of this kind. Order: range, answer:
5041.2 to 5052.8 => 17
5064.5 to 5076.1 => 16.1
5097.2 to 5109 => 17.6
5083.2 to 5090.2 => 15.9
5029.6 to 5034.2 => 15.9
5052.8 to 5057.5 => 16.8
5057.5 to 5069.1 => 15.9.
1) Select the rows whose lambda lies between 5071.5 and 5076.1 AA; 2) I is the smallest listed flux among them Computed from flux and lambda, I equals 16.33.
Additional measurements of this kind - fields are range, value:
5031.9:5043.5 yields 15.21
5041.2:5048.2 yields 16.51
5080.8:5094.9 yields 14.78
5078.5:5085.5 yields 15.4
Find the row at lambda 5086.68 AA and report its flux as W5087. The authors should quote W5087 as 14.78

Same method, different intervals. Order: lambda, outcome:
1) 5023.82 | 15.87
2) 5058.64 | 16.42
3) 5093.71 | 16.45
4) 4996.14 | 15.97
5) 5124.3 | 16.58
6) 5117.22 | 18.61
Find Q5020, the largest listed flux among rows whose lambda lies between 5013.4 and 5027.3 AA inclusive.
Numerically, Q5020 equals 16.57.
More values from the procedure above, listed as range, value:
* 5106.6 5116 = 18.86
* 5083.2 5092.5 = 16.82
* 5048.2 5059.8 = 17.29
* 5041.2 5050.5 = 18.17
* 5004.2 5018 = 15.19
